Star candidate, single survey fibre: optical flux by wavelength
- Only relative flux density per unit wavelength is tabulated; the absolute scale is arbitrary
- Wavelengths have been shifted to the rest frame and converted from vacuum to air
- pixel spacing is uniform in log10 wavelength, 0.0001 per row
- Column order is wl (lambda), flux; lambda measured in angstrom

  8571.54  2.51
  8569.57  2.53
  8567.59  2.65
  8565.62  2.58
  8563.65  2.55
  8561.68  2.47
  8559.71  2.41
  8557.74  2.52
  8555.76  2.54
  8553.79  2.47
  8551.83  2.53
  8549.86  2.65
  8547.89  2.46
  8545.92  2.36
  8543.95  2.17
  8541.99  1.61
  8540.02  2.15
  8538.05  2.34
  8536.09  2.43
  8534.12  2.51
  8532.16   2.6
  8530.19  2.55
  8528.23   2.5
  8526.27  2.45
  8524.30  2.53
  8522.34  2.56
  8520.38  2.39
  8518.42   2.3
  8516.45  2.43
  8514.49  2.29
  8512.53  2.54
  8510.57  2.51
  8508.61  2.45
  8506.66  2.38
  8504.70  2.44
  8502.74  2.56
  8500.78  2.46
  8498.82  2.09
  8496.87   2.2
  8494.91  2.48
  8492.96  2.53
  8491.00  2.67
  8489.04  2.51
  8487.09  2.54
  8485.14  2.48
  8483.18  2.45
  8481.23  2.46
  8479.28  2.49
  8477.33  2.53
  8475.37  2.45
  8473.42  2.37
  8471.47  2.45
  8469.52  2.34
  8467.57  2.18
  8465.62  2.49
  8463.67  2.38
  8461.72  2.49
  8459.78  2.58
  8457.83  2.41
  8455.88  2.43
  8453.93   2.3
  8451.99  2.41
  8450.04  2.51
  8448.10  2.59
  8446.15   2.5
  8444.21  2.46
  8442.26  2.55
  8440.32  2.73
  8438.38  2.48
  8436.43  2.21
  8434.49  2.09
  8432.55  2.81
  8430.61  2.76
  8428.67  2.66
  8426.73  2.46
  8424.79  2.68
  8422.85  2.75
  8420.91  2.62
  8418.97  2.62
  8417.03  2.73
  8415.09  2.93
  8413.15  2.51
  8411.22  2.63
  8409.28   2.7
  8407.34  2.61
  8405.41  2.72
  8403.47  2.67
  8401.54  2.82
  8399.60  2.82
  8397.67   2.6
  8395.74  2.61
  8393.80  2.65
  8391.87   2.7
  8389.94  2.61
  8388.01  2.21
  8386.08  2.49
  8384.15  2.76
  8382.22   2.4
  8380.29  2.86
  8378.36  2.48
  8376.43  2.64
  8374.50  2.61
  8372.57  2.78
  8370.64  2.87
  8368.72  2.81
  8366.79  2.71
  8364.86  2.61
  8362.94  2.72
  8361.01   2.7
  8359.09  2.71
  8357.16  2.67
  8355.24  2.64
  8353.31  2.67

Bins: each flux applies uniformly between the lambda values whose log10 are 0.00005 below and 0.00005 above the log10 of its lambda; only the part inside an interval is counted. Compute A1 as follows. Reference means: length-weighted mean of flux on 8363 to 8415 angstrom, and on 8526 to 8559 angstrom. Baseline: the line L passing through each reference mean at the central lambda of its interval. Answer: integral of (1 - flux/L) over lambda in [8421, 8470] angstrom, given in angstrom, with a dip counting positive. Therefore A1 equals 1.32 angstrom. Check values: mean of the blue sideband 2.66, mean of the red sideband 2.4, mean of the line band 2.49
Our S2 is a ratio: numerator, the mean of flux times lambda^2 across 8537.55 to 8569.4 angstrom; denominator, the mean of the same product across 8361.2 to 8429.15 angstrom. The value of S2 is 0.9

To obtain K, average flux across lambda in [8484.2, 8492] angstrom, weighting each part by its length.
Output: 2.55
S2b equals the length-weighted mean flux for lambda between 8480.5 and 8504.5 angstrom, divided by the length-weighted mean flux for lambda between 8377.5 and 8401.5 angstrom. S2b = 0.94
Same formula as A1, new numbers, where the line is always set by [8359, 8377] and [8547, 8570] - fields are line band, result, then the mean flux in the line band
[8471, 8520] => 2.8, 2.44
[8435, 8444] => 0.6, 2.47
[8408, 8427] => 0.0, 2.67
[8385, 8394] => 0.6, 2.53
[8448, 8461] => 0.9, 2.45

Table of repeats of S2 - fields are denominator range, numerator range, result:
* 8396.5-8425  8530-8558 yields 0.91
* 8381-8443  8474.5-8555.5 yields 0.95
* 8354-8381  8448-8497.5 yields 0.93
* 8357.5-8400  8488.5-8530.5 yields 0.95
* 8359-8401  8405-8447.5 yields 0.99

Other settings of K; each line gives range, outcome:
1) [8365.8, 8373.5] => 2.79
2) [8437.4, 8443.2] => 2.59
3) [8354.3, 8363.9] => 2.69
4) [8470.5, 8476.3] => 2.42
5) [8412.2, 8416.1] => 2.72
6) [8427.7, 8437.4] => 2.51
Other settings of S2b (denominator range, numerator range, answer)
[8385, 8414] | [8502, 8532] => 0.94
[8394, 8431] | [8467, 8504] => 0.91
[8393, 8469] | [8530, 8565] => 0.94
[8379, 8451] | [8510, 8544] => 0.91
